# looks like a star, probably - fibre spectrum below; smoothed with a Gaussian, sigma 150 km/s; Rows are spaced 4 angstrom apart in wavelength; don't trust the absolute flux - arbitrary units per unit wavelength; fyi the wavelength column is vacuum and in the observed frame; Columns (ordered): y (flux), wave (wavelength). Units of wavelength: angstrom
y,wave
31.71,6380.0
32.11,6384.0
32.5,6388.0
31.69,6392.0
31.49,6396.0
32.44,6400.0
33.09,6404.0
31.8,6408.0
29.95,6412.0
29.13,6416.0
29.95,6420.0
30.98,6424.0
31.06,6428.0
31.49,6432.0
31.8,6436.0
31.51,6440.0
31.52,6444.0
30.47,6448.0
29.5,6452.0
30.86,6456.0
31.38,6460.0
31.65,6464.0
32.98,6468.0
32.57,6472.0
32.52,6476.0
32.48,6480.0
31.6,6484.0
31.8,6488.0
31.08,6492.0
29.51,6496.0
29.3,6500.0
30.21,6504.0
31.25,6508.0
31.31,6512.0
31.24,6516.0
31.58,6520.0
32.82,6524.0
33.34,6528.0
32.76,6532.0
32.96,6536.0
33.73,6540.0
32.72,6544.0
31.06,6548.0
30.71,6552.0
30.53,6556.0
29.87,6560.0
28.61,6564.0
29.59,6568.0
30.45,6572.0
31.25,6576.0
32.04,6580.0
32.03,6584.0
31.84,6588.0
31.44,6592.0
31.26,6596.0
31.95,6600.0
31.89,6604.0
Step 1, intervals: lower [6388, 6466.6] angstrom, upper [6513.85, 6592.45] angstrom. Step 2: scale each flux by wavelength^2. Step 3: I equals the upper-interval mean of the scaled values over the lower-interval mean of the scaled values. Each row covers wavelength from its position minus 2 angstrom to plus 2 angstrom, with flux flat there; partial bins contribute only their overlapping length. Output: 1.1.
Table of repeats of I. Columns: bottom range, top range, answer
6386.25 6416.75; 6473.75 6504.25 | 1.01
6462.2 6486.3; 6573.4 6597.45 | 1.01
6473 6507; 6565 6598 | 1.03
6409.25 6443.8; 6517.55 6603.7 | 1.07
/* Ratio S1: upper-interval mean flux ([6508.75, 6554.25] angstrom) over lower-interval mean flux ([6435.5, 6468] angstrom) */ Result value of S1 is 1.03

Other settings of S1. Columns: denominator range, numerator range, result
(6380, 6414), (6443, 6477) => 0.99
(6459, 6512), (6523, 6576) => 1.00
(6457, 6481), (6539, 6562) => 0.97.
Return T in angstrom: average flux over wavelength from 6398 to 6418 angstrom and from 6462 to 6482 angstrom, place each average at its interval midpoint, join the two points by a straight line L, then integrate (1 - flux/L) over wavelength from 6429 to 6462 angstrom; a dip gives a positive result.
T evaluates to 0.9 angstrom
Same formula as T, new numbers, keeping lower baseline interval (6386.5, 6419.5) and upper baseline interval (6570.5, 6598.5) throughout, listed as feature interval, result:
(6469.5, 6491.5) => -0.47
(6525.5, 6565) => -0.30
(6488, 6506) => 0.71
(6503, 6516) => 0.18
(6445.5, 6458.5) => 0.45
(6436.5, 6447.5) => 0.01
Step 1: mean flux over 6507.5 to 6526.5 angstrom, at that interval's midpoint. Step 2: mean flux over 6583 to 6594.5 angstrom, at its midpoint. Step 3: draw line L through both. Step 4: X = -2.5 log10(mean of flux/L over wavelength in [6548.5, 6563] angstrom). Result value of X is 0.049 mag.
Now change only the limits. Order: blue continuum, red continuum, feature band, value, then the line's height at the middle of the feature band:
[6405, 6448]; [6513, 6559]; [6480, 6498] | 0.01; 31.6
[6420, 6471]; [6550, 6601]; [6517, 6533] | -0.05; 31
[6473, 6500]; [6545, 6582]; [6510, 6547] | -0.05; 30.9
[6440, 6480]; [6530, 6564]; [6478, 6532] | 0.01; 31.6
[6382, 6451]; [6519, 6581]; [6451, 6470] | 0.00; 31.4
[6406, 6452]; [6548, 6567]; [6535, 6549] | -0.09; 30.1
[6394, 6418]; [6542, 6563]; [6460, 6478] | -0.04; 31.1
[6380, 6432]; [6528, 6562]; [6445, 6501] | 0.01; 31.6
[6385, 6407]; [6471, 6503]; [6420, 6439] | 0.02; 31.9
